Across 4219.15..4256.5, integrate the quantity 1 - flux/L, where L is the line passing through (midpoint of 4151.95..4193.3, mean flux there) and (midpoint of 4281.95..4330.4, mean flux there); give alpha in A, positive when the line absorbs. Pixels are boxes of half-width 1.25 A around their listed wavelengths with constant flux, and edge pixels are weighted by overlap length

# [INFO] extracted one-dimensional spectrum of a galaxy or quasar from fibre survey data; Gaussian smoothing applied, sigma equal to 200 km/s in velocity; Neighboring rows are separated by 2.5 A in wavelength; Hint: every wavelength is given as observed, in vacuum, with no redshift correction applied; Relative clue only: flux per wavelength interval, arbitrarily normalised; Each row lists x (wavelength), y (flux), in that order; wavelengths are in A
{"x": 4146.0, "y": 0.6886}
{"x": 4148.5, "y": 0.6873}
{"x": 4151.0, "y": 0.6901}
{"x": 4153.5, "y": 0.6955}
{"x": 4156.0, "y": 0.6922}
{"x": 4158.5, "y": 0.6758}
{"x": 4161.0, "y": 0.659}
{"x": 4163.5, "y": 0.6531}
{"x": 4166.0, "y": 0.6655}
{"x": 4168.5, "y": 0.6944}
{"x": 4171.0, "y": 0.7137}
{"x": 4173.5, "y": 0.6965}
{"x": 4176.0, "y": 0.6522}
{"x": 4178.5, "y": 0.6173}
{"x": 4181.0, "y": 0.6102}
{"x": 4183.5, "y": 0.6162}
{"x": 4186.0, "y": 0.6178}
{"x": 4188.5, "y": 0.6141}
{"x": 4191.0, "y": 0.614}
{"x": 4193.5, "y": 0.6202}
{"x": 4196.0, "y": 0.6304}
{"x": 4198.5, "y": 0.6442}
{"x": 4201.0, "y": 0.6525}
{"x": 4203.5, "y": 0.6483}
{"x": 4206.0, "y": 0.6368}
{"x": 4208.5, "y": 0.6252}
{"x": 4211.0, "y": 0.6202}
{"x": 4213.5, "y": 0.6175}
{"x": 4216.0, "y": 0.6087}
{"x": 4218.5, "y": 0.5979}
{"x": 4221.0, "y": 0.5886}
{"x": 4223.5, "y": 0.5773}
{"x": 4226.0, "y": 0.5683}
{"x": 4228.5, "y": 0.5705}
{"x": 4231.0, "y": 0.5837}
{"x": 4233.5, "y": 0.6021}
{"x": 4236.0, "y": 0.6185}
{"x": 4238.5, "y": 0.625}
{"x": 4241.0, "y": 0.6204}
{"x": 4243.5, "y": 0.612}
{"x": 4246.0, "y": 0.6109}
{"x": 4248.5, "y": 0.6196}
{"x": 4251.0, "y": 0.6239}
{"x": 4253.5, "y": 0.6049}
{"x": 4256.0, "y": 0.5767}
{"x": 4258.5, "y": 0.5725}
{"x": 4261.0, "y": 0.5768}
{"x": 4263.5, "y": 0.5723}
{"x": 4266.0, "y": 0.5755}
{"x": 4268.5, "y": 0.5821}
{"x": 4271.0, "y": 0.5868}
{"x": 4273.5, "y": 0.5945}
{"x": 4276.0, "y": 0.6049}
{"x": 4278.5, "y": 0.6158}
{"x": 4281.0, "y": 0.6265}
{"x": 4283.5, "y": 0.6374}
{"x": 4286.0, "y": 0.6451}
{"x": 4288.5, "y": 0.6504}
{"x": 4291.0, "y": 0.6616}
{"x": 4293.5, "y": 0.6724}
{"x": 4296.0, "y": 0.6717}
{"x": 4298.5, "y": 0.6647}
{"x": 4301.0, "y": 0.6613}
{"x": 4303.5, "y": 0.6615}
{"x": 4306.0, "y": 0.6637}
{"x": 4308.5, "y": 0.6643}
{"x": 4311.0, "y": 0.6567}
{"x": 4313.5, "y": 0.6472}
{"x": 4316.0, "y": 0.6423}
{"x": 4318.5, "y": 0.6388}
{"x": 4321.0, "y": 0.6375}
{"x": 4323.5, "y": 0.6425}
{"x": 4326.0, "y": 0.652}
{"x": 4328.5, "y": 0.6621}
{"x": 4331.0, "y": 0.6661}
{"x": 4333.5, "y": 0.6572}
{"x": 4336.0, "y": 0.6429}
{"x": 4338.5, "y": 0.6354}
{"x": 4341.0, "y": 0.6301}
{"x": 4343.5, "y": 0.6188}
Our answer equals 3.1 A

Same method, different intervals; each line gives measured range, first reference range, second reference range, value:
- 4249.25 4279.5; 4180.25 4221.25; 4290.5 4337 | 2.38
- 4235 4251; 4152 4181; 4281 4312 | 1.09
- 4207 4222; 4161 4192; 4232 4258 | 0.39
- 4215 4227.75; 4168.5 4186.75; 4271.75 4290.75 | 1.06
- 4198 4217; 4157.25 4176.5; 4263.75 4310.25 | 0.90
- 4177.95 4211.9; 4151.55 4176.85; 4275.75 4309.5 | 2.37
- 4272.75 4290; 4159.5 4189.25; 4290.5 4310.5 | 0.95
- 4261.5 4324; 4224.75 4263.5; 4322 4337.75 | -0.48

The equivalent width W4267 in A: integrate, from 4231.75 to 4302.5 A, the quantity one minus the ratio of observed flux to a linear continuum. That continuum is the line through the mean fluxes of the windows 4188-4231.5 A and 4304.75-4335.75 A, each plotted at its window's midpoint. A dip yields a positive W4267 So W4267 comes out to 1.8 A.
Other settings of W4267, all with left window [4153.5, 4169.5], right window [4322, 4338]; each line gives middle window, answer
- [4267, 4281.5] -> 1.3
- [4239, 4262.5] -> 2.2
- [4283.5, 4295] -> 0.0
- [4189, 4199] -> 0.7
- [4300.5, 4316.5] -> 0.0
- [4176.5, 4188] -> 0.9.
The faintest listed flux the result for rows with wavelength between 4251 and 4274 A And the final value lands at 0.5723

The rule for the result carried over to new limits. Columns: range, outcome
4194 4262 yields 0.5683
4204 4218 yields 0.6087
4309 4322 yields 0.6375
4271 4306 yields 0.5868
